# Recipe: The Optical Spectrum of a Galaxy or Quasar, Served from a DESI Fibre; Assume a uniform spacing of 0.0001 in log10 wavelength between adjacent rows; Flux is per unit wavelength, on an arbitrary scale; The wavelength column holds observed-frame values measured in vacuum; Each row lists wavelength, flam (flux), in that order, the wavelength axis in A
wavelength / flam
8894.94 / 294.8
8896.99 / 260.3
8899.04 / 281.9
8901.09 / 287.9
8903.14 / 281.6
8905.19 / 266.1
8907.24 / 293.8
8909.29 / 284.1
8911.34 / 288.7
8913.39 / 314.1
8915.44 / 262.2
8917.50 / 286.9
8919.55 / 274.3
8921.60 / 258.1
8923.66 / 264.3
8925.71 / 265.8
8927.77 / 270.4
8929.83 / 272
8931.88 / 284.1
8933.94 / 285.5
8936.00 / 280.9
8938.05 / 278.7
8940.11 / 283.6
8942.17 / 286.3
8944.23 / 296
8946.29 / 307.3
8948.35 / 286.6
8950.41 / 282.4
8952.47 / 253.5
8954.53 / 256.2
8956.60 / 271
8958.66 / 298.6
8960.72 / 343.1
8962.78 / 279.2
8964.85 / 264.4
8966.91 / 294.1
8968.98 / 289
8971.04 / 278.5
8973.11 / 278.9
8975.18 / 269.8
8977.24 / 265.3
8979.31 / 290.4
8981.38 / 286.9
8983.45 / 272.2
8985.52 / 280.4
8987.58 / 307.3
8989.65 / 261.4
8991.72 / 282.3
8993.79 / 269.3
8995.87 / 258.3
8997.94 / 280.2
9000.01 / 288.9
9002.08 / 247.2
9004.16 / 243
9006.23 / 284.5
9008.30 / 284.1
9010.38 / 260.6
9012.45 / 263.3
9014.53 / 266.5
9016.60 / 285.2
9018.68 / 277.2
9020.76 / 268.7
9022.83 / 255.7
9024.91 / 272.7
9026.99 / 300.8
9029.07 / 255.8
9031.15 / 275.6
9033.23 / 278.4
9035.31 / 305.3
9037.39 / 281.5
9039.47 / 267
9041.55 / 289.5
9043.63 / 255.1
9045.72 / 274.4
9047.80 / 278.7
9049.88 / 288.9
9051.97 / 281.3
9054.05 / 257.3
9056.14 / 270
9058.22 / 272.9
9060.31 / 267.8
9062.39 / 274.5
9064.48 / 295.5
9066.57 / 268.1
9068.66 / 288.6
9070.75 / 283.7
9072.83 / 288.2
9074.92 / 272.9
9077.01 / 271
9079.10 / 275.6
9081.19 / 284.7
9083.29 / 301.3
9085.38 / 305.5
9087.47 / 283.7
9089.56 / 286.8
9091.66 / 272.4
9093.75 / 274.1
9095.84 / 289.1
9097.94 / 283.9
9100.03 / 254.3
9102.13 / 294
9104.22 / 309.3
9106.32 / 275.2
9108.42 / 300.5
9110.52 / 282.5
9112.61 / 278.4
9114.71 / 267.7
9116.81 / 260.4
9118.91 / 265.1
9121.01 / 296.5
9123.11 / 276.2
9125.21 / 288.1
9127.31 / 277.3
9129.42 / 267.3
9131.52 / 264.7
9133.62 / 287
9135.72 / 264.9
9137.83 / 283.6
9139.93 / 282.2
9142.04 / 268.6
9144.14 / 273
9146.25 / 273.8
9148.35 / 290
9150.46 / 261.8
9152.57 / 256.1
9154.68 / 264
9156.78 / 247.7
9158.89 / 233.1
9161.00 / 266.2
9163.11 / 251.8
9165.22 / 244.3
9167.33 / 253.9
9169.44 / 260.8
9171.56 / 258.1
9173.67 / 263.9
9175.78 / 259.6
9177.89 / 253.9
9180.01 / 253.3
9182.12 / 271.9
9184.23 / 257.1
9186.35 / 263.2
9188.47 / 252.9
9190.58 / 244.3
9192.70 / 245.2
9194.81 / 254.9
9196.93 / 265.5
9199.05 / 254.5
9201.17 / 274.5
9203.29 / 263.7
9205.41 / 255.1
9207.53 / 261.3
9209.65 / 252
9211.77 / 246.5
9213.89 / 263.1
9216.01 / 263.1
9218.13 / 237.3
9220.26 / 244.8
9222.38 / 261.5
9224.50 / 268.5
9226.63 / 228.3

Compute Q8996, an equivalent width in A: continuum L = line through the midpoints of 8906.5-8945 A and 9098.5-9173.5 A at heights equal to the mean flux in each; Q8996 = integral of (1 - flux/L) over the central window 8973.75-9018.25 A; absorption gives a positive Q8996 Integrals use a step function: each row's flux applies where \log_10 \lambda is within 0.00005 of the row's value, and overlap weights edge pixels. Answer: 0.5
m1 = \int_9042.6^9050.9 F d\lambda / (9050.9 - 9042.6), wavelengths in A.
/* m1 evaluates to 274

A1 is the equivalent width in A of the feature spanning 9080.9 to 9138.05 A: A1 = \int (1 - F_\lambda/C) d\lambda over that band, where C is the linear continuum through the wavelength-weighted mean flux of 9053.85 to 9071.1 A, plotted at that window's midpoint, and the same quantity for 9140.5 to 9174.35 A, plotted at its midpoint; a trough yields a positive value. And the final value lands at -2.7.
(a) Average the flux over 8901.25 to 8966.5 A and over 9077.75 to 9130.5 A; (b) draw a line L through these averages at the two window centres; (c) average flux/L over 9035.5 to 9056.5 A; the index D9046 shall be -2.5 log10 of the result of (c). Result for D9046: 0.02 mag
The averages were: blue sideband 282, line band 276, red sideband 282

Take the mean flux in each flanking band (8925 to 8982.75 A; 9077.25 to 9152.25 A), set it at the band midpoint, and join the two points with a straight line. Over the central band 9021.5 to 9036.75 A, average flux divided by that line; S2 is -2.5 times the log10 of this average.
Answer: 0.012 mag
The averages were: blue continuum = 282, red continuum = 280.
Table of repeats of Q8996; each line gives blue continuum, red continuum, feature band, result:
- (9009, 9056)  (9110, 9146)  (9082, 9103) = -0.7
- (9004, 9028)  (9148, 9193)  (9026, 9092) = -2.8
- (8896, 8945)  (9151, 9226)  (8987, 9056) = -0.8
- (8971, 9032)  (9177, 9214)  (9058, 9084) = -1.2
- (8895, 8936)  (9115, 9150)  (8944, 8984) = -0.7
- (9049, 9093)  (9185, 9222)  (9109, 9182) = -0.2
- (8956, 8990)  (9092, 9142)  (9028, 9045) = 0.4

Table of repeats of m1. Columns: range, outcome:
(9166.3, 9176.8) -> 259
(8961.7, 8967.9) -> 280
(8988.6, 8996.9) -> 268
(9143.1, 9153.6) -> 271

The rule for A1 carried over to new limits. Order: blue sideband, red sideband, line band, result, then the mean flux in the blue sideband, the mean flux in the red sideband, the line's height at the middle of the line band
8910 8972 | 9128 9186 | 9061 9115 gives -2.8 A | 282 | 263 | 269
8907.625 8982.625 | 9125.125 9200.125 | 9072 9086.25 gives -0.8 A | 282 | 262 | 270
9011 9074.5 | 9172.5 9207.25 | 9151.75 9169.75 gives 0.6 A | 276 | 258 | 262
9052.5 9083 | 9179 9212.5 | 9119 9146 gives -1.0 A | 277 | 257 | 267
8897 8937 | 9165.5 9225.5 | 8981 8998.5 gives -0.3 A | 279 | 257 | 273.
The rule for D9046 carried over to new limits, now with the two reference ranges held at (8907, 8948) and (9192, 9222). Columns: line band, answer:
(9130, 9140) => -0.05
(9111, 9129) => -0.05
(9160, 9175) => 0.01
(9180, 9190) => -0.01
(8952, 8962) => -0.03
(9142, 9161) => -0.01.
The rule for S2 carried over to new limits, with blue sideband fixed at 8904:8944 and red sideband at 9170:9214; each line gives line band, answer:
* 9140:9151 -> -0.05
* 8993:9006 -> 0.03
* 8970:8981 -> -0.01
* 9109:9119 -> -0.04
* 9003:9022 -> 0.01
